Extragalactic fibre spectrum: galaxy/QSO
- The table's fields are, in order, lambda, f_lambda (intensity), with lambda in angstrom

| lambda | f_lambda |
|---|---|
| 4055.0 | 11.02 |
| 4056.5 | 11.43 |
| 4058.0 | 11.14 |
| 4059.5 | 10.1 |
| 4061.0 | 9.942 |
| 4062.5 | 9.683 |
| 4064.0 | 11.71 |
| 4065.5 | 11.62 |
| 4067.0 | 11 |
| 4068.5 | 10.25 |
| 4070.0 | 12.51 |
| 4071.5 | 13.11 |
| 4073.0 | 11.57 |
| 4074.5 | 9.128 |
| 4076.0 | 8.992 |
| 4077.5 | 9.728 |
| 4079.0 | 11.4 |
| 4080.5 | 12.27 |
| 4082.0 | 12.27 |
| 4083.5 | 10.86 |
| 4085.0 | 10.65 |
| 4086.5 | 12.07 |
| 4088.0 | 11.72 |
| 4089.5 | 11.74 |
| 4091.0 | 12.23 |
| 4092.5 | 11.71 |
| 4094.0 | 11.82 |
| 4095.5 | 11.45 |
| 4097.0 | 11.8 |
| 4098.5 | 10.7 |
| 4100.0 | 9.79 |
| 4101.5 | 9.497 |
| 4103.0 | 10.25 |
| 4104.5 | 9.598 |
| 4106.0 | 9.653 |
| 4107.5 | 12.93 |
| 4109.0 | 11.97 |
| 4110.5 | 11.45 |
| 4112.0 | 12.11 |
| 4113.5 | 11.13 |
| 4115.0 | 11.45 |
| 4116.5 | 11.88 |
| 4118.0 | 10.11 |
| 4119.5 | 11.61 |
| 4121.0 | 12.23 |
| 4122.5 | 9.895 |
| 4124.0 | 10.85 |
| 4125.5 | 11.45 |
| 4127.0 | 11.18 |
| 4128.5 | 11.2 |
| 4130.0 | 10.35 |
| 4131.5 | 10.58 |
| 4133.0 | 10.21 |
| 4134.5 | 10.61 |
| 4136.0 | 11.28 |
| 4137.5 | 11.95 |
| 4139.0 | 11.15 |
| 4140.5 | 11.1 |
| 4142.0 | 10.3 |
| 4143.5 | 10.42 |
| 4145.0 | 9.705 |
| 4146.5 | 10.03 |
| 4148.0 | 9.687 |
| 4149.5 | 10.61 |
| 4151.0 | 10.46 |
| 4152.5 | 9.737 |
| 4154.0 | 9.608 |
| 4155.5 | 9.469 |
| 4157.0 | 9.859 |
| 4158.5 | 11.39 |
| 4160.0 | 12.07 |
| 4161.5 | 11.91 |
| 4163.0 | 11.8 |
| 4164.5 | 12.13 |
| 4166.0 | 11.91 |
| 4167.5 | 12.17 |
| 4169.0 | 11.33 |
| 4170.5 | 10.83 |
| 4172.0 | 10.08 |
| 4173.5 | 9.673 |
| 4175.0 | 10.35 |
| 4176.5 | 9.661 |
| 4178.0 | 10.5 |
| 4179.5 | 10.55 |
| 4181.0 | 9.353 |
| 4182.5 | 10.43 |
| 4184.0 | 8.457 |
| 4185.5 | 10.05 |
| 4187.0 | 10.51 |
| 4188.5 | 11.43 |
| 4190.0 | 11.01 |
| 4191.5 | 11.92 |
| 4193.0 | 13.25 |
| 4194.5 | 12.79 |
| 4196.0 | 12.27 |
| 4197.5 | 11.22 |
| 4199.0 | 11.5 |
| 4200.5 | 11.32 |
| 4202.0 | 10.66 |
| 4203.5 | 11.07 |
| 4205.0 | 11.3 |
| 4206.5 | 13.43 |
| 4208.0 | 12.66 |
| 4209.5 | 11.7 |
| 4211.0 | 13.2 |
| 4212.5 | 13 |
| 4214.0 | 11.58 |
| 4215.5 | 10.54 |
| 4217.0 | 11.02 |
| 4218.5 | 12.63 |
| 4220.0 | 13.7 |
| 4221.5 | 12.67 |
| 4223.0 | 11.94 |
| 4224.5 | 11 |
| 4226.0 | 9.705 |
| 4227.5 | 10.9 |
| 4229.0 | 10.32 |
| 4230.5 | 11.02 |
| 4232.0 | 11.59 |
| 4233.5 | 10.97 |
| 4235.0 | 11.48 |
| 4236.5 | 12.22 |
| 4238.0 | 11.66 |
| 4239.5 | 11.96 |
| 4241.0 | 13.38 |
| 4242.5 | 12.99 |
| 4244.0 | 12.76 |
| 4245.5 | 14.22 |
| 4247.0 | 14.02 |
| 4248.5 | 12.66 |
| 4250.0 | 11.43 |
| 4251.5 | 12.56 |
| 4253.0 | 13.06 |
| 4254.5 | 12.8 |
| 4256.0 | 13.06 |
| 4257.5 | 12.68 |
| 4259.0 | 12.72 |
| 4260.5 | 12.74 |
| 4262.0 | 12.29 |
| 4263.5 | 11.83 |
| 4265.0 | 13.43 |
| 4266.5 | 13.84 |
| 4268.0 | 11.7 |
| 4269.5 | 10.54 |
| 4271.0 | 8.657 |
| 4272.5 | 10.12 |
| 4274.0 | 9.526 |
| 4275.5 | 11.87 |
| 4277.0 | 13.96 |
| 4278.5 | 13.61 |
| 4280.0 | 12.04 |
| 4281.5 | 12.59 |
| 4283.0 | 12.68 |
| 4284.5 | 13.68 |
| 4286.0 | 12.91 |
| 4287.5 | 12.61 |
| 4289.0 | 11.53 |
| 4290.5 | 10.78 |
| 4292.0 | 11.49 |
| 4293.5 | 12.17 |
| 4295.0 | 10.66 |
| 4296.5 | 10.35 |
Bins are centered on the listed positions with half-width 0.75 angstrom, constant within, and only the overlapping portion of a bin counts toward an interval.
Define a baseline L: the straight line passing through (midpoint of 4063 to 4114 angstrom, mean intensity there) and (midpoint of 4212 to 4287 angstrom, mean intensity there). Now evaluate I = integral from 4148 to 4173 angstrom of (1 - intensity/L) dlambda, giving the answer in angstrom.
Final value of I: 1.5 angstrom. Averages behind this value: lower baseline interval 11.2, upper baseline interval 12.1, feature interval 10.9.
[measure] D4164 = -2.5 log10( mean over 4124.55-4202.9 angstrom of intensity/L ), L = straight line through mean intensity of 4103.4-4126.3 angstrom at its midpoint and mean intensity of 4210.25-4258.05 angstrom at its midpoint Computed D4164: 0.07 mag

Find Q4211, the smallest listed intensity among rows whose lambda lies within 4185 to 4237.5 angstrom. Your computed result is 9.705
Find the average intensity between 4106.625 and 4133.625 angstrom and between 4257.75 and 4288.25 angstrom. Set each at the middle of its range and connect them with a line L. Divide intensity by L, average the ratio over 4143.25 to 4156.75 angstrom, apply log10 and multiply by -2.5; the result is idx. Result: 0.15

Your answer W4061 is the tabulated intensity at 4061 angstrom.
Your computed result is 9.942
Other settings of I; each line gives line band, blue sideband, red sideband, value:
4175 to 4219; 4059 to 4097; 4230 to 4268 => 2.9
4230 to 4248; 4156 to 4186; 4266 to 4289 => -1.3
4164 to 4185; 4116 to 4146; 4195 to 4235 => 1.4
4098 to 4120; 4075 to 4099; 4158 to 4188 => 0.5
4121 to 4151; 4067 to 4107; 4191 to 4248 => 1.8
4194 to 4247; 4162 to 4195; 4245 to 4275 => -1.7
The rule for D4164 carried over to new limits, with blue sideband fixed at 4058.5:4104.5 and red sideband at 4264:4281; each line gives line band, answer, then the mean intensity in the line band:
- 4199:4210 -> -0.020 mag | 11.7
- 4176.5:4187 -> 0.153 mag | 9.92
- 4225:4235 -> 0.077 mag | 10.8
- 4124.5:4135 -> 0.041 mag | 10.8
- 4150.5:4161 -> 0.091 mag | 10.4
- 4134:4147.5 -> 0.054 mag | 10.7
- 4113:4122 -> -0.019 mag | 11.4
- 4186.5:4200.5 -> -0.028 mag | 11.8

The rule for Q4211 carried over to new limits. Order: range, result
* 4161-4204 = 8.457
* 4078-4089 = 10.65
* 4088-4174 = 9.469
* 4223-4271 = 8.657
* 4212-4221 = 10.54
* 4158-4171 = 10.83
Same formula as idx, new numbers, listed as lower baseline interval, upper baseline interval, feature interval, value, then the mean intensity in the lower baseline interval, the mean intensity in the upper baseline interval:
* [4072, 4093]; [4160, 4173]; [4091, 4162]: 0.05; 11.2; 11.5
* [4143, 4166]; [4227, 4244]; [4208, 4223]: -0.07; 10.6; 11.7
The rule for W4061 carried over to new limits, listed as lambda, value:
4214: 11.58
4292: 11.49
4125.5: 11.45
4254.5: 12.8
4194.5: 12.79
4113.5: 11.13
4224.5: 11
